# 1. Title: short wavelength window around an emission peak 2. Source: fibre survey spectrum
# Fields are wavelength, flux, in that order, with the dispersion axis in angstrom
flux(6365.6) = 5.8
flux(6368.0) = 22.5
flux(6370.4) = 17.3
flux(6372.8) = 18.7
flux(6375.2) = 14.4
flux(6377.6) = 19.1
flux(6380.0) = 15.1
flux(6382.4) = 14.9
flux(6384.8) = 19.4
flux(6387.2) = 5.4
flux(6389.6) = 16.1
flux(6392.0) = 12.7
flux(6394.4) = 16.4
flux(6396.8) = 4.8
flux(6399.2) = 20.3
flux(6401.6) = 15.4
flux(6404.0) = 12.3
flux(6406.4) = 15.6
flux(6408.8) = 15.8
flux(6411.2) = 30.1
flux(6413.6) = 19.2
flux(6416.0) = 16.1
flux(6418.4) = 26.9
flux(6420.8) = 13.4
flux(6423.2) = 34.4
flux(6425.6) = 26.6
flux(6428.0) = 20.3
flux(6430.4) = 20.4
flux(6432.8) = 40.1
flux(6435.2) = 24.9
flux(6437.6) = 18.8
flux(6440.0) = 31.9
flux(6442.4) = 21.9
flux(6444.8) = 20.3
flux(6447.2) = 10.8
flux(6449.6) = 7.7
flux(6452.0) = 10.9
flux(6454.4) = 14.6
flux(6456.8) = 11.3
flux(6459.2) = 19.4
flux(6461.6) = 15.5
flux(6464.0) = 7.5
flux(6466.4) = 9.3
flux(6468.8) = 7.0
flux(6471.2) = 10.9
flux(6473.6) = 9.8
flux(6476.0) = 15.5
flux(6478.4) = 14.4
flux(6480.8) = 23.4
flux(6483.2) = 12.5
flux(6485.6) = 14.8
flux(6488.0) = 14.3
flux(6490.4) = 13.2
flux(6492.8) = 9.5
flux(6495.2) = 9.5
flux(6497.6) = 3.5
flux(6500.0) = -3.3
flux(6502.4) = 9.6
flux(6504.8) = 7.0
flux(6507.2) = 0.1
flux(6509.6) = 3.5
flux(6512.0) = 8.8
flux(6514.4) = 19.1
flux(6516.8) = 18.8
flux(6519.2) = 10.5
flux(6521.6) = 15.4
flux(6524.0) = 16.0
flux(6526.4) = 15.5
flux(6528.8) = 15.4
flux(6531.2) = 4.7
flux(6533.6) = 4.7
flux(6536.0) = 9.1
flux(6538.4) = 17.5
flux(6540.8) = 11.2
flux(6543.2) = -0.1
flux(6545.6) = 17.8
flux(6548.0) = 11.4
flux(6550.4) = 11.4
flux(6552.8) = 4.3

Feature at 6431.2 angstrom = C III] 1909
